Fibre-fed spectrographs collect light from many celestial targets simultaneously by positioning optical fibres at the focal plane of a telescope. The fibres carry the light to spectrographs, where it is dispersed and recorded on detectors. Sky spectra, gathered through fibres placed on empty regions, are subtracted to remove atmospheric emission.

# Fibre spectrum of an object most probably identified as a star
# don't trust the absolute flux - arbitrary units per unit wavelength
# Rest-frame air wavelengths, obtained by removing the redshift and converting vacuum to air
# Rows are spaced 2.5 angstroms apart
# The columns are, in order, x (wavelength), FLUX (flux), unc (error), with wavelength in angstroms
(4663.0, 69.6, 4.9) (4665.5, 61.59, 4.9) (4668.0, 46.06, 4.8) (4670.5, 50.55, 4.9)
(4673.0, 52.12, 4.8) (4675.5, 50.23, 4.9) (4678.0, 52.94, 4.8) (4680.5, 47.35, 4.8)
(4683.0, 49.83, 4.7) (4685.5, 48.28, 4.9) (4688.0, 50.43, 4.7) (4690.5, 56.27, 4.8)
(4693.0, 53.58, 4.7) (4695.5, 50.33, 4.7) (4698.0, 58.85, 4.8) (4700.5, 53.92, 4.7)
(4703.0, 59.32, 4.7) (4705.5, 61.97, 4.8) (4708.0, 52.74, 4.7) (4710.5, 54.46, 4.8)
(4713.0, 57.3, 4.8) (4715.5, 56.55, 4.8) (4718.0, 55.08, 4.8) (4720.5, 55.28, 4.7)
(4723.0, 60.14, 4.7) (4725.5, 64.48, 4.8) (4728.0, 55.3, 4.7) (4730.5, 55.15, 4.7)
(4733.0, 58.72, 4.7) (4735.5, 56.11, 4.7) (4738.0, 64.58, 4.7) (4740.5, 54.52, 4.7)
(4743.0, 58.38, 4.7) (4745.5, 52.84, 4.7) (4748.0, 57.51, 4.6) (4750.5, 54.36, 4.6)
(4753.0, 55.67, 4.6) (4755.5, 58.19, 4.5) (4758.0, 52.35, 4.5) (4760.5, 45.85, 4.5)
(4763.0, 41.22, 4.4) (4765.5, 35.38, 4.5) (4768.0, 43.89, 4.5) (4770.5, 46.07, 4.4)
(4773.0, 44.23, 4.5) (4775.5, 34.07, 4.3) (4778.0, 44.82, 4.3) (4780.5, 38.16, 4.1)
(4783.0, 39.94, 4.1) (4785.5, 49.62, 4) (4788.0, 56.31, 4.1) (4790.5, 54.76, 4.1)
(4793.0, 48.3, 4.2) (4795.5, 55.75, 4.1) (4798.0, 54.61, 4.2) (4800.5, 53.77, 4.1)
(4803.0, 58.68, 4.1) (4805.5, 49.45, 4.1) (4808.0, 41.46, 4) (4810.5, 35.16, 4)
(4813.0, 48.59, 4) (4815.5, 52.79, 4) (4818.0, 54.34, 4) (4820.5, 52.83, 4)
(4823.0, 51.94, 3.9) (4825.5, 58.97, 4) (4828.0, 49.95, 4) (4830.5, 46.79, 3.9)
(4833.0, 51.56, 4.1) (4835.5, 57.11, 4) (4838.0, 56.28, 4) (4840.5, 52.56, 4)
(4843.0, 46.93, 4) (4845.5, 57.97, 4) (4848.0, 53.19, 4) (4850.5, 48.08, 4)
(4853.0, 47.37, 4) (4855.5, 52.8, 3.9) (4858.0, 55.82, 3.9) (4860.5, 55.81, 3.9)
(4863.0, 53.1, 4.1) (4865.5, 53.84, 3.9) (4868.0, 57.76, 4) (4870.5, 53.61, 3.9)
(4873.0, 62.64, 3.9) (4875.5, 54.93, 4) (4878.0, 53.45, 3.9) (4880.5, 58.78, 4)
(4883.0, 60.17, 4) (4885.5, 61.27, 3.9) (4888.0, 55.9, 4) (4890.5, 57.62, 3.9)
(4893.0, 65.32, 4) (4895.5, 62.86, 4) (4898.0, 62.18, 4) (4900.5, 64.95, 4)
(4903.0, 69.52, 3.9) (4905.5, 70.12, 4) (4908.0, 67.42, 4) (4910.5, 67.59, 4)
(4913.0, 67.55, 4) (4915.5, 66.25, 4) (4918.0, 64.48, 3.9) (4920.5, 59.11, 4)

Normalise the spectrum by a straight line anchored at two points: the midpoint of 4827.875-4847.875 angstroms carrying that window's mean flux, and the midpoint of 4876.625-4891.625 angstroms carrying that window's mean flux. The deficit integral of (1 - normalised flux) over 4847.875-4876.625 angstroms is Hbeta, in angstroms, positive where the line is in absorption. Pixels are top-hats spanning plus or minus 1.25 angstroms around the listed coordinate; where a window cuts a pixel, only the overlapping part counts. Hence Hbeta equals 0.7 angstroms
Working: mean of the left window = 52.6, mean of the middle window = 54.1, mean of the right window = 57.8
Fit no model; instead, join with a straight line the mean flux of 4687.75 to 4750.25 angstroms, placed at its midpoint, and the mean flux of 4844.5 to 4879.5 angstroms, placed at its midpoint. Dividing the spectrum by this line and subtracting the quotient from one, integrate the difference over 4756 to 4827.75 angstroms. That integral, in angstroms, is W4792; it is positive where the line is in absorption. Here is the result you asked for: 9.5 angstroms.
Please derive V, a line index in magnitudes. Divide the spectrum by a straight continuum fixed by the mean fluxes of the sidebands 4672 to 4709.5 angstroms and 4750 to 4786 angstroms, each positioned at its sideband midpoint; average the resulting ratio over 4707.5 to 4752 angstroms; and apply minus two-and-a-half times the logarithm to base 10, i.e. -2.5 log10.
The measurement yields -0.16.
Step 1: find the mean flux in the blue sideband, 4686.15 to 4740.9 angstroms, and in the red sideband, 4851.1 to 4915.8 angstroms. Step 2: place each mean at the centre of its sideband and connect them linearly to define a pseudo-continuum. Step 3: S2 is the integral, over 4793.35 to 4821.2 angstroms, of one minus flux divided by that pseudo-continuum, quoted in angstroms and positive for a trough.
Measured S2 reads 3.7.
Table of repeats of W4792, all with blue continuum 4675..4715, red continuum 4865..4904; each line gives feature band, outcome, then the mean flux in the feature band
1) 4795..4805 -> 0.3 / 55.2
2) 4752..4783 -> 6.3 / 44.7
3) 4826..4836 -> 1.1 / 51.5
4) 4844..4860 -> 1.7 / 52.6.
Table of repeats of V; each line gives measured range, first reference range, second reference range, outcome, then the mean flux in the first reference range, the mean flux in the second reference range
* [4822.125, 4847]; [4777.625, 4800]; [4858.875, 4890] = 0.007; 49.5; 56.8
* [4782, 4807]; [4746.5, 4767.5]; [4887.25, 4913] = 0.034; 49.9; 64.7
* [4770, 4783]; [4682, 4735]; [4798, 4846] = 0.280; 55.7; 51.4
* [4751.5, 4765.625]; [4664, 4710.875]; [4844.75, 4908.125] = 0.122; 53.3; 58.2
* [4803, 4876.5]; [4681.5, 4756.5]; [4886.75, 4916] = 0.181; 56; 64.7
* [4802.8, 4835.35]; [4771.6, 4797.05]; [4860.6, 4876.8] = 0.008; 46.7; 56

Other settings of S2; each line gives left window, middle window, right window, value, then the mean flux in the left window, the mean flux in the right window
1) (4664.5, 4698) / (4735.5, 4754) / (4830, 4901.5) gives -1.27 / 51.7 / 55.9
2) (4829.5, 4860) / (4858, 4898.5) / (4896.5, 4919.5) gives 1.30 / 52.3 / 66.5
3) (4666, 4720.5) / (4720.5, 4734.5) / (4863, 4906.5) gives -0.98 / 53.4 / 60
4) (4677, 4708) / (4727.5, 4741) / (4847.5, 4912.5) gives -0.72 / 53.6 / 58.9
